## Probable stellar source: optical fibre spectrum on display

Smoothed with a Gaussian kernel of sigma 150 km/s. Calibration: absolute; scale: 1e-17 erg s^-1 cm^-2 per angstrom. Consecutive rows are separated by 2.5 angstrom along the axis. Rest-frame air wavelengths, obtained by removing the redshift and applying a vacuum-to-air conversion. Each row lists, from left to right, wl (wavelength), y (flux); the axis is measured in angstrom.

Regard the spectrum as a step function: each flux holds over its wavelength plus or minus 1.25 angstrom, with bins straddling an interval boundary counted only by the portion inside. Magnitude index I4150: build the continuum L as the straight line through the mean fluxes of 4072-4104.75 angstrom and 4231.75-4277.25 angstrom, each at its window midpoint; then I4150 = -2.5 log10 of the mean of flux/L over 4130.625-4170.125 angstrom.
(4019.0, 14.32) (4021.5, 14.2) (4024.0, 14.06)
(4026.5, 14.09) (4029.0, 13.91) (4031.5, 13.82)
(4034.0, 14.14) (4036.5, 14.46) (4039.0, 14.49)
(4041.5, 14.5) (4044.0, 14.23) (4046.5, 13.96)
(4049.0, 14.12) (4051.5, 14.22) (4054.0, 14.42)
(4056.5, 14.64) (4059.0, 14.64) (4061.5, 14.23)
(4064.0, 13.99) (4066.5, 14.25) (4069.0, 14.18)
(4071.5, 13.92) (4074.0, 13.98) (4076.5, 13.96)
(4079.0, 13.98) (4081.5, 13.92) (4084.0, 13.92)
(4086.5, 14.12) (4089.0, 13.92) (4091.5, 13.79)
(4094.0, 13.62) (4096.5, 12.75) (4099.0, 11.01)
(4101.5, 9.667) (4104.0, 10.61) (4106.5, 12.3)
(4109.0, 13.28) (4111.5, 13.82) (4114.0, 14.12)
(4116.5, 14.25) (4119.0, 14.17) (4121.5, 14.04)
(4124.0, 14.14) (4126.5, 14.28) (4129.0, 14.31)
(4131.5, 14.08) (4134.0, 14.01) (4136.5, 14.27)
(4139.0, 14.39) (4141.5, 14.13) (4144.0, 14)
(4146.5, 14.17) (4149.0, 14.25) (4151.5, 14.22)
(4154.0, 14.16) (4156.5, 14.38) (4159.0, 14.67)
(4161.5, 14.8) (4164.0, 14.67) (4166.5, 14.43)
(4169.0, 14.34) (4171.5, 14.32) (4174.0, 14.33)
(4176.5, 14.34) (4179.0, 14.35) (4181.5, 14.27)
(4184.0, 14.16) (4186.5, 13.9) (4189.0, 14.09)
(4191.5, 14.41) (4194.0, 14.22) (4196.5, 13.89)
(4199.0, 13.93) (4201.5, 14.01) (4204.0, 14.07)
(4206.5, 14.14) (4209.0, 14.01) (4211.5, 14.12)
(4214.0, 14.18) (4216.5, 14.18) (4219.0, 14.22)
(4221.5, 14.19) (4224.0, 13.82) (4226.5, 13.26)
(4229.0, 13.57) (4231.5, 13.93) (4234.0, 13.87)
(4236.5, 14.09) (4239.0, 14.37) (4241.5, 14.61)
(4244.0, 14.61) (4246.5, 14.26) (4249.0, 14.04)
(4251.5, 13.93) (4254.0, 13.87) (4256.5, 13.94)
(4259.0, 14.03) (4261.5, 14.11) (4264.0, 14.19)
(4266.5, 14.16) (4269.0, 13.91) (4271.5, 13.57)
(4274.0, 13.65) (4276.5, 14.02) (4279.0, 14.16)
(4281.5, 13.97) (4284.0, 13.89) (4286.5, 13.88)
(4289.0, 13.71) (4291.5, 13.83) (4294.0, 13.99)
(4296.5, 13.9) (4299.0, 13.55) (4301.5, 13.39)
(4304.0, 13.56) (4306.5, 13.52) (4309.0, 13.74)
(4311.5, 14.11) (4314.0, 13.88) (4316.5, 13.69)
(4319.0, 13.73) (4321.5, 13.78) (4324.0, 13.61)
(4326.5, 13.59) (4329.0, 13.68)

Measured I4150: -0.07 mag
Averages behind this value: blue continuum 13.1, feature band 14.3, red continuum 14.1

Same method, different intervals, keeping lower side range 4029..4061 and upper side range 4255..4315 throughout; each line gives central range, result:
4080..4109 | 0.12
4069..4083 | 0.02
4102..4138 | 0.04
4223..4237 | 0.02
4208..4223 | -0.01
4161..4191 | -0.02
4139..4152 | 0.00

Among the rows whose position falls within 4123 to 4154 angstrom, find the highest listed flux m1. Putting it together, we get 14.39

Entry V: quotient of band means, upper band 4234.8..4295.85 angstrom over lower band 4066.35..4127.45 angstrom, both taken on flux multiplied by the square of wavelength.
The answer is 1.13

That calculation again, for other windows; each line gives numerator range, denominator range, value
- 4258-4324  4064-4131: 1.12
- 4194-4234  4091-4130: 1.12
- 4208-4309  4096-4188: 1.07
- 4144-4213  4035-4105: 1.10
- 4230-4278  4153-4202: 1.02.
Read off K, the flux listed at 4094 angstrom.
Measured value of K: 13.62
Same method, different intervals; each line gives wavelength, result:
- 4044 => 14.23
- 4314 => 13.88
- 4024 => 14.06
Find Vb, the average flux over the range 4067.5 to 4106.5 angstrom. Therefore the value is 13.1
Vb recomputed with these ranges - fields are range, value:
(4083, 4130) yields 13.3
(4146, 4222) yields 14.2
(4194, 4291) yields 14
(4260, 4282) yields 14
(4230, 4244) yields 14.2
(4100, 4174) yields 13.9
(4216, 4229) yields 13.9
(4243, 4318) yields 13.9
